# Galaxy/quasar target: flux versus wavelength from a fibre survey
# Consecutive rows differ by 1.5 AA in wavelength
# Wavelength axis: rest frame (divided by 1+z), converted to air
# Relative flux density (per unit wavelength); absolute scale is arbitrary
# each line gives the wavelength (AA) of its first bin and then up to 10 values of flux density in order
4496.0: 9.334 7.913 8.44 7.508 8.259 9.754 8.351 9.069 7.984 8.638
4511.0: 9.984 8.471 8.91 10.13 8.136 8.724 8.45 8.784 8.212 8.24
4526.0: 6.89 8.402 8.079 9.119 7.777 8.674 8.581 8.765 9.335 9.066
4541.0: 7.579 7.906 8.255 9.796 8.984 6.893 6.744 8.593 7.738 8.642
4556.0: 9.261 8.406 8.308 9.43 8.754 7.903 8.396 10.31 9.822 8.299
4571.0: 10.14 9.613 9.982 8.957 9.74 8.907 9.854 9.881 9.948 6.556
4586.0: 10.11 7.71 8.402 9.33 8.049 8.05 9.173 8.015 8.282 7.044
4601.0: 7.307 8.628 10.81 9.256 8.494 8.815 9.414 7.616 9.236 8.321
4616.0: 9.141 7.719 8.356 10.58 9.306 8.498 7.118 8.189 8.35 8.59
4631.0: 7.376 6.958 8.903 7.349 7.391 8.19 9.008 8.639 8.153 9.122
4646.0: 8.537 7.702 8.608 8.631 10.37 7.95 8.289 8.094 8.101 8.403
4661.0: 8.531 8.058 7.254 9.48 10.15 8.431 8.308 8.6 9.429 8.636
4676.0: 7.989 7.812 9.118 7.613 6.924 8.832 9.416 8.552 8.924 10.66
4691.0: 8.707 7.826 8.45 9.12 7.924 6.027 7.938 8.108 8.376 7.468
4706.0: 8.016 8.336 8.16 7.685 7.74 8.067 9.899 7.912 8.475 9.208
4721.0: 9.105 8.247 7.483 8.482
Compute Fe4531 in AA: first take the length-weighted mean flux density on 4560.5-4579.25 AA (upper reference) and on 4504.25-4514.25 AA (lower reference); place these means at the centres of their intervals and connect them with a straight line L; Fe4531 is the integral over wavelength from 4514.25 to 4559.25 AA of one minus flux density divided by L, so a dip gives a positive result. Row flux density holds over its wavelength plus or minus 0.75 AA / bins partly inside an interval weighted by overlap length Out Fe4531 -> 2.8 AA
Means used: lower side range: 8.77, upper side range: 9.24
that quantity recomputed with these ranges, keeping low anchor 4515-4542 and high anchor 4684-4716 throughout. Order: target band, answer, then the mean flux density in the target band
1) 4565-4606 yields -2.5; 8.96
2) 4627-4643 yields 0.6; 8.08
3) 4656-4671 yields -0.2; 8.49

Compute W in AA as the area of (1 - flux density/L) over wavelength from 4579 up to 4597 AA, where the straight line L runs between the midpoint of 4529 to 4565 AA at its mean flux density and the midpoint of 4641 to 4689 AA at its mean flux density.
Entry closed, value -0.6 AA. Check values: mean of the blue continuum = 8.45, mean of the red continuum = 8.53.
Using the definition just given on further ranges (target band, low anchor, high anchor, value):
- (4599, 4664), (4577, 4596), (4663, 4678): 2.2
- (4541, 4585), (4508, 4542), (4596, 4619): -1.4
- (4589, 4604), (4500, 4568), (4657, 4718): 0.2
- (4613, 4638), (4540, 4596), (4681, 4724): 0.9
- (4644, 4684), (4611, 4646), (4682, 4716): -0.6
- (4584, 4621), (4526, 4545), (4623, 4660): -1.2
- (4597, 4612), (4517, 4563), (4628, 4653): -0.4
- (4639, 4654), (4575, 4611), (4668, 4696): 0.0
